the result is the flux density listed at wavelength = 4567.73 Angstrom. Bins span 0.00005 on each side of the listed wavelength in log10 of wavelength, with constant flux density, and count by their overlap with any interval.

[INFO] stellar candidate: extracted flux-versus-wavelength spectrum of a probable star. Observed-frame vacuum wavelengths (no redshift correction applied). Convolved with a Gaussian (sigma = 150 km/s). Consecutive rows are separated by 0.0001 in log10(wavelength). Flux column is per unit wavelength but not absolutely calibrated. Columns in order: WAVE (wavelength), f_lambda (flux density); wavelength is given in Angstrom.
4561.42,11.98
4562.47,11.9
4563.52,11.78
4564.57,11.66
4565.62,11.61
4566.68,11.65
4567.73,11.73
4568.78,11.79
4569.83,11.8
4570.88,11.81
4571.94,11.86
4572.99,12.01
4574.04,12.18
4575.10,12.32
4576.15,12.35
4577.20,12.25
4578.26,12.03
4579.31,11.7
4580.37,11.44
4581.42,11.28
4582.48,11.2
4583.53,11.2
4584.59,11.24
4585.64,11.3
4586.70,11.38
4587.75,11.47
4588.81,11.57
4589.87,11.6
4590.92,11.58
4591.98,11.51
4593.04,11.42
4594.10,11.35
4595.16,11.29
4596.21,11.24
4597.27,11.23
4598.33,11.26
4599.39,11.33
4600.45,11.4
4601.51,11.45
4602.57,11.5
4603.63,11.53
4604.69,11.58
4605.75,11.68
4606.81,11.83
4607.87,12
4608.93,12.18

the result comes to 11.73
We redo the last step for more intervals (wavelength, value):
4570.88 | 11.81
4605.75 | 11.68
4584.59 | 11.24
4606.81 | 11.83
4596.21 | 11.24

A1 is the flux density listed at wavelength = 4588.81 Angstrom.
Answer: 11.57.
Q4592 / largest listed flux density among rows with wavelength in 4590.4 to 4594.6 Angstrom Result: 11.58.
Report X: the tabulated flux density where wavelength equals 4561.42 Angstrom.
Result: 11.98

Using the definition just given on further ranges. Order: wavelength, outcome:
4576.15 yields 12.35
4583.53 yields 11.2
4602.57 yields 11.5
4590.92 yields 11.58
